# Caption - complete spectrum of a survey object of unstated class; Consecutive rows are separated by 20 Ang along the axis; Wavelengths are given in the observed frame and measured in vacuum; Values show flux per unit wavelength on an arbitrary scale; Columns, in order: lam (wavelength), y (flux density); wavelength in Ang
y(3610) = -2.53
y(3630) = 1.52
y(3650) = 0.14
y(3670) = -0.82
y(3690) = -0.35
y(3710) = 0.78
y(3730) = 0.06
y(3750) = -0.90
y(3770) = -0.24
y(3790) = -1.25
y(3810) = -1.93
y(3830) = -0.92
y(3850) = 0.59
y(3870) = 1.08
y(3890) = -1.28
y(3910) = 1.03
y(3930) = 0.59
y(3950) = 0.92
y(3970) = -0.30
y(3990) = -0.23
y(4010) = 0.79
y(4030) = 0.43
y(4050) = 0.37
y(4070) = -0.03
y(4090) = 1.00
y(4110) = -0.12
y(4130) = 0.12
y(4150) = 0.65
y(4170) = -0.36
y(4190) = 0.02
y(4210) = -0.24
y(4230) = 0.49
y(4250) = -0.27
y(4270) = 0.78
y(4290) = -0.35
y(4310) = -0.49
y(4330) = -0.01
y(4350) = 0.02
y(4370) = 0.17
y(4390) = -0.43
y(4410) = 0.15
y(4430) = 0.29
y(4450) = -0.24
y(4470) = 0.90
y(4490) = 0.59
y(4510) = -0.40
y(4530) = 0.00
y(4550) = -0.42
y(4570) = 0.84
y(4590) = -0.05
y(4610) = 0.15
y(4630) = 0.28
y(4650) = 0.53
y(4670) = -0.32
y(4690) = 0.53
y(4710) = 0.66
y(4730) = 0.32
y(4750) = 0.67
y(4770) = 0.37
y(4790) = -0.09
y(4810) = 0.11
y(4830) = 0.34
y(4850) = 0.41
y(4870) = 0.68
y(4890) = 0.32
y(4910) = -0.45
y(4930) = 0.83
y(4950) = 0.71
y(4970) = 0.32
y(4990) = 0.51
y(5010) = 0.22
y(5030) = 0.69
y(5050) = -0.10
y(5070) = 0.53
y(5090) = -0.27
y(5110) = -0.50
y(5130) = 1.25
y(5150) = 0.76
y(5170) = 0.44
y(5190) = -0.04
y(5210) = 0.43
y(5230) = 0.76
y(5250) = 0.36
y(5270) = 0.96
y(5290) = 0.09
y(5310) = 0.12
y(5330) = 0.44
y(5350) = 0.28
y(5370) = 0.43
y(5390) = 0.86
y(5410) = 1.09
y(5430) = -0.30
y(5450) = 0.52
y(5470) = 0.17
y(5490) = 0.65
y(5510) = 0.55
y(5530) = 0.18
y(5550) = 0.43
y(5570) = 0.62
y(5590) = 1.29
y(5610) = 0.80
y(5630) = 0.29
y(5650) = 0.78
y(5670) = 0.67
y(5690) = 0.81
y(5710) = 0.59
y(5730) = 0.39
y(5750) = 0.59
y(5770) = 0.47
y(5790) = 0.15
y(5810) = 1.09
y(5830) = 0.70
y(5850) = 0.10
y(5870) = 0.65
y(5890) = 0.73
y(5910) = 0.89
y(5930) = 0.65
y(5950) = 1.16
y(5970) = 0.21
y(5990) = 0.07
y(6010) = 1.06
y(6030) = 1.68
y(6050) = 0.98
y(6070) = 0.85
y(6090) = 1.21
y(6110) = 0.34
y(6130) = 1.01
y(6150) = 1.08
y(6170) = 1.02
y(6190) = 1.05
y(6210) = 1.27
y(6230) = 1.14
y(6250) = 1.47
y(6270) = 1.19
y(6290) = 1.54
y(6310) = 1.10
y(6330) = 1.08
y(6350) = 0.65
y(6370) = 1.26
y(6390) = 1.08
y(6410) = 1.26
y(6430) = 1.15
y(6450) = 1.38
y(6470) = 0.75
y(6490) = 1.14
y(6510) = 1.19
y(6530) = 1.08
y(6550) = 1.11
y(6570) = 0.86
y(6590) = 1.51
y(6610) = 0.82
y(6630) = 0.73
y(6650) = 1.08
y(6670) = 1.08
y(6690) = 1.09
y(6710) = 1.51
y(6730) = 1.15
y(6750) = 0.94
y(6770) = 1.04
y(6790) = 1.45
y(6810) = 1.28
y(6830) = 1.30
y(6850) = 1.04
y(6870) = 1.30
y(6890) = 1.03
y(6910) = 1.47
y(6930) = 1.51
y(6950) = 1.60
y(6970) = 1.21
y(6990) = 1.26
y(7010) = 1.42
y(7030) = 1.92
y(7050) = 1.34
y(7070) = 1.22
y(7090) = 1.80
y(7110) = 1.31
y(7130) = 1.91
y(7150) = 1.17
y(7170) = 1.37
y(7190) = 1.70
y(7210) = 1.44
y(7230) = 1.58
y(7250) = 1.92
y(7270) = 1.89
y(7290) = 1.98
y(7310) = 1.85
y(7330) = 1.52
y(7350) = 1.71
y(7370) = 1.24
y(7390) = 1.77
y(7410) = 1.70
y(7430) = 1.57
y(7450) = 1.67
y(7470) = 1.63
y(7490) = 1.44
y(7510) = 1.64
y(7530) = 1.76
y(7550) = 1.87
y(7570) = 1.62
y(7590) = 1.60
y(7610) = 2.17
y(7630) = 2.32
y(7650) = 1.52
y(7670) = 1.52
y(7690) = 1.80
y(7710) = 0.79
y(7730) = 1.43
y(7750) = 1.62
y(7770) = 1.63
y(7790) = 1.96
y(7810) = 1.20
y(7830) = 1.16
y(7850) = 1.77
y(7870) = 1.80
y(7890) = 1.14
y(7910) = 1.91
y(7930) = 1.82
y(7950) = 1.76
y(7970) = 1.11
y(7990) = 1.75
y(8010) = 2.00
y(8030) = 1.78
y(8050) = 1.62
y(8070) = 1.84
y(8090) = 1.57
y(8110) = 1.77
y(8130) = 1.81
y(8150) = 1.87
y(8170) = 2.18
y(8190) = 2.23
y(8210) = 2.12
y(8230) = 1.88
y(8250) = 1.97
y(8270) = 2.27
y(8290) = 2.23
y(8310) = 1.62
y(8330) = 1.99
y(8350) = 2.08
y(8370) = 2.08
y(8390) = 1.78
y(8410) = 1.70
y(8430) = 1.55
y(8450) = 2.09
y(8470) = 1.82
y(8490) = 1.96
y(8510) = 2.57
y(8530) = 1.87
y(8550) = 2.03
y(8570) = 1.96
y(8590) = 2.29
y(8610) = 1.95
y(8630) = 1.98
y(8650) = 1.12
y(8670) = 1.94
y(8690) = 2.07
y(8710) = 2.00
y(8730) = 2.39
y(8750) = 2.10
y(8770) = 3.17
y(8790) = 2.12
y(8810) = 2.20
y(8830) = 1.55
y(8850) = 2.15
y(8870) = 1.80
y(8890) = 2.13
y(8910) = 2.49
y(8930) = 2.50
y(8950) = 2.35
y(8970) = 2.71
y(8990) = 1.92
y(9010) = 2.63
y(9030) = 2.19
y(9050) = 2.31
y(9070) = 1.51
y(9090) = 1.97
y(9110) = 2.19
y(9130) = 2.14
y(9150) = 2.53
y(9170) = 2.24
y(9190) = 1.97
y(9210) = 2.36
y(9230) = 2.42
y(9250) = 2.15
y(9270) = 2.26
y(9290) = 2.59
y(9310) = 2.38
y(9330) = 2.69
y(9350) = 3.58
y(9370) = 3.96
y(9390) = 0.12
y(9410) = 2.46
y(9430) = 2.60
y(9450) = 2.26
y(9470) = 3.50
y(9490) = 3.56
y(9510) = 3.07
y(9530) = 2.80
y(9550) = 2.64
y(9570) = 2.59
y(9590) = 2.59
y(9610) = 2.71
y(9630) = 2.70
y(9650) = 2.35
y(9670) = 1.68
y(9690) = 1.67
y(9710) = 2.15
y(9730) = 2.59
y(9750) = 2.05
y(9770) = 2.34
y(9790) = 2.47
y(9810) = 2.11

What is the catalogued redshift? 0.541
